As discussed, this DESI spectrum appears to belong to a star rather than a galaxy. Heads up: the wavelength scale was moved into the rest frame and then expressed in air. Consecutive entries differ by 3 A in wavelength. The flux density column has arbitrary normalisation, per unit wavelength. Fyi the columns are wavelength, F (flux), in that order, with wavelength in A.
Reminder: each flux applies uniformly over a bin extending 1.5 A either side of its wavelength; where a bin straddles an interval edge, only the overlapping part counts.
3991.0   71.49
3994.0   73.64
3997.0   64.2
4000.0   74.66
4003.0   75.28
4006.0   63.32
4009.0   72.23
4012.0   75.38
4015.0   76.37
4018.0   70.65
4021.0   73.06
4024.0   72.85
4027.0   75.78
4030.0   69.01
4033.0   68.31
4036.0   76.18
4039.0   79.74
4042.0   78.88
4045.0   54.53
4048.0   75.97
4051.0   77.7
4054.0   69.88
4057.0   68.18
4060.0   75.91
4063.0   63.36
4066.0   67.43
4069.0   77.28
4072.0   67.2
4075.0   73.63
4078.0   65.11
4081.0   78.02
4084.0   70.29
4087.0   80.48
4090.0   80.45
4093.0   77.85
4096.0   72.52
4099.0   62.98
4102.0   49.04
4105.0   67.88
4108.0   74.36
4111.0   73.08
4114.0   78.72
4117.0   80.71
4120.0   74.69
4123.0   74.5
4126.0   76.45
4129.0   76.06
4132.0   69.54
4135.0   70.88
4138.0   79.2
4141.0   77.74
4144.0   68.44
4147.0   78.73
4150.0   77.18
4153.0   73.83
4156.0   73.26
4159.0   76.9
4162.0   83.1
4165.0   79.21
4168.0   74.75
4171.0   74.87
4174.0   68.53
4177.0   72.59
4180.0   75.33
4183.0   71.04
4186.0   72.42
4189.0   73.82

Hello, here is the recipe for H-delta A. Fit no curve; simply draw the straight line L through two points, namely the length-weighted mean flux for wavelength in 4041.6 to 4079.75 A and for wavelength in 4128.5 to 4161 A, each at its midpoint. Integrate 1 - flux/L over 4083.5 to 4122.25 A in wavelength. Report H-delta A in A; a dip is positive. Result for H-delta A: -0.1 A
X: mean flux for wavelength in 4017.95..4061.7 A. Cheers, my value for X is 72.5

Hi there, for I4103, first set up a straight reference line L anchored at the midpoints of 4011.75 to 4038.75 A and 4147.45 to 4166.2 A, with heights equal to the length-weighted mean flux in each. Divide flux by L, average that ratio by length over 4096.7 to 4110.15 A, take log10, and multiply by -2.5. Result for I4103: 0.17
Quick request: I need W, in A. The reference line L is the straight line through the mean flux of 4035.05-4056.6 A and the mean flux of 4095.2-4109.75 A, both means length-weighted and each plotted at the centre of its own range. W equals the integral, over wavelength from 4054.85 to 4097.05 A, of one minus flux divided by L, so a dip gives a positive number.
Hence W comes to -2.44 A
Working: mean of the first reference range 72.9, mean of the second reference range 65.1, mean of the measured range 72.7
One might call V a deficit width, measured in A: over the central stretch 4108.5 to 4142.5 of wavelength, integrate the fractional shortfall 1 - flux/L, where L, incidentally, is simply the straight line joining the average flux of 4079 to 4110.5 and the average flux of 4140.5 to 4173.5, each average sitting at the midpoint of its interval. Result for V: -0.9 A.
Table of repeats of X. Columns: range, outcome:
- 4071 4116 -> 71.6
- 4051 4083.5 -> 70.9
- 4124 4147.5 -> 74.5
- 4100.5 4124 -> 71.6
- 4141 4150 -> 74.9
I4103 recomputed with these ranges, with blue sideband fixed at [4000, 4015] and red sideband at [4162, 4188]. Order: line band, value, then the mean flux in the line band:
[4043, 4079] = 0.05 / 69.9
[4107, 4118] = -0.05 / 76.6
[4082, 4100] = -0.02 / 74.5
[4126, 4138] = 0.00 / 73.6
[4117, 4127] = -0.03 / 76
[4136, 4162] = -0.03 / 76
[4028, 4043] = -0.02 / 74.3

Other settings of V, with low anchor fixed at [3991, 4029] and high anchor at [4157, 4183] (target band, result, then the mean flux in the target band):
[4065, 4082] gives 0.5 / 71.4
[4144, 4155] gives -0.1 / 75.3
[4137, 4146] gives 0.0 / 75.1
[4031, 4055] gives 0.1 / 72.6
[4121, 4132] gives 0.0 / 74.8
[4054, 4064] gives 0.5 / 69.5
